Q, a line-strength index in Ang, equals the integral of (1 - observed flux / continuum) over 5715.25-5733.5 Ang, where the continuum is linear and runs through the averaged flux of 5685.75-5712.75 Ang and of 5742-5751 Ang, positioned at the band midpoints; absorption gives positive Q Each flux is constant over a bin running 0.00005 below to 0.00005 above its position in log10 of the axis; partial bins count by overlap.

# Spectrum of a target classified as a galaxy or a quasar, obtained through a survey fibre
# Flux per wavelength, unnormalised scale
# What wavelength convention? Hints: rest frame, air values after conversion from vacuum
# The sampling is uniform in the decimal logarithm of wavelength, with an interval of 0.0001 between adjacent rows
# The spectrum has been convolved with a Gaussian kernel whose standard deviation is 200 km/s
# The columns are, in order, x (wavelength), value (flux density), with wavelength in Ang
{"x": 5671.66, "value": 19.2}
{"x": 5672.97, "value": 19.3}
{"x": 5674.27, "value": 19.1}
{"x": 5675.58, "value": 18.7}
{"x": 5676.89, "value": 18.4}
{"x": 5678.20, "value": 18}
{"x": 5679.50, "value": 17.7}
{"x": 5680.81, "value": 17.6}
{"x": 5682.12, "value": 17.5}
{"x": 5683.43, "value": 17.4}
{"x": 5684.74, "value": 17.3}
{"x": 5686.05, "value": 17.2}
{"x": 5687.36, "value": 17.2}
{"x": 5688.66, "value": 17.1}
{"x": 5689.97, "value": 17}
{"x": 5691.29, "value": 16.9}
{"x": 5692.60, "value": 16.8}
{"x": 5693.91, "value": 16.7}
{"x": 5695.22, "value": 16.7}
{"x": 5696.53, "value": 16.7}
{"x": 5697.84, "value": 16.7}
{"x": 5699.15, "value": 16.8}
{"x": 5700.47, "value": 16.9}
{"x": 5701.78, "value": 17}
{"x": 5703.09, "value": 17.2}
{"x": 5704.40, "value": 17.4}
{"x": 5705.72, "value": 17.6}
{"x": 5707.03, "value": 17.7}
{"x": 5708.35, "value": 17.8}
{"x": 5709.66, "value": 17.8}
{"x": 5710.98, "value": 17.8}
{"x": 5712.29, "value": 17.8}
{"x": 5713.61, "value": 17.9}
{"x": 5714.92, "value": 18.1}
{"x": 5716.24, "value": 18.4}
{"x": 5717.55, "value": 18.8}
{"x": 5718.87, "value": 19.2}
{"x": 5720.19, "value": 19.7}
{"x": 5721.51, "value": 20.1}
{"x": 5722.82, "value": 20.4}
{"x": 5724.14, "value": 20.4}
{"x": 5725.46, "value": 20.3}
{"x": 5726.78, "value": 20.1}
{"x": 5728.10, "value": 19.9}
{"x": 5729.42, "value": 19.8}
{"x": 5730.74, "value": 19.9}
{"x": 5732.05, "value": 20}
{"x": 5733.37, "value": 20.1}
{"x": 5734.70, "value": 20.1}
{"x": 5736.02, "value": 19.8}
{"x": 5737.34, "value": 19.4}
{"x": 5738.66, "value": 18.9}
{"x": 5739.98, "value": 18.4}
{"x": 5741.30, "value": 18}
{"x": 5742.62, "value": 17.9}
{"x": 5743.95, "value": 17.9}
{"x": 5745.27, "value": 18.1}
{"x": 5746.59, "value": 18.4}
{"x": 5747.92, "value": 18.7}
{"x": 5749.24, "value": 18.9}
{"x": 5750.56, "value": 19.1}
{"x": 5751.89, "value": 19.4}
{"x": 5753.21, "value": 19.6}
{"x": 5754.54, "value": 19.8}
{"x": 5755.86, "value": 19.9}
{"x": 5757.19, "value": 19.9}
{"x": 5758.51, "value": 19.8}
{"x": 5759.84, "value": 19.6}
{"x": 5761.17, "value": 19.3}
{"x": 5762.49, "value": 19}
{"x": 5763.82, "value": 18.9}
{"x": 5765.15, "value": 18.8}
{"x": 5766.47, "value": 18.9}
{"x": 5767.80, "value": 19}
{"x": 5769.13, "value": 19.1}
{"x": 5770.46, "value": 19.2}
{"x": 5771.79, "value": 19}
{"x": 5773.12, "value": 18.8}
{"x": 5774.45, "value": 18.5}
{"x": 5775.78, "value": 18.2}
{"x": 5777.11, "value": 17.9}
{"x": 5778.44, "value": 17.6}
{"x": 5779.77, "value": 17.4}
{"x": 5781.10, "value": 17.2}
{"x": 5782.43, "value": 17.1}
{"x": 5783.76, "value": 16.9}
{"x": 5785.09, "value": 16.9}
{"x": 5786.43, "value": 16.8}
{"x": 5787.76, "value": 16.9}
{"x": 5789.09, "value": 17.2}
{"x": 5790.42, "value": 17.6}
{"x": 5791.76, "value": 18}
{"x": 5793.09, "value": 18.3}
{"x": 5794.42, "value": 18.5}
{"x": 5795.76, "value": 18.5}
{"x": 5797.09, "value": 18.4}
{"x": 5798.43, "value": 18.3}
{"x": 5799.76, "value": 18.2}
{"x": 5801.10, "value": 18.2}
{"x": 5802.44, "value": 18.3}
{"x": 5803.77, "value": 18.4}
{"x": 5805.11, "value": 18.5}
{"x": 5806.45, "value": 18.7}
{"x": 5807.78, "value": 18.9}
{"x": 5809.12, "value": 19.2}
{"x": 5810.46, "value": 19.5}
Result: -2.0 Ang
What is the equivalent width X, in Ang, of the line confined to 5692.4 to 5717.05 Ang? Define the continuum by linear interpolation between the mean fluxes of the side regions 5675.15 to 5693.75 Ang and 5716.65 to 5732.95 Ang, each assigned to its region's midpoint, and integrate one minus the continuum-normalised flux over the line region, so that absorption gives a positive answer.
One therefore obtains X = 1.7 Ang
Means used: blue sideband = 17.4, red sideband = 19.9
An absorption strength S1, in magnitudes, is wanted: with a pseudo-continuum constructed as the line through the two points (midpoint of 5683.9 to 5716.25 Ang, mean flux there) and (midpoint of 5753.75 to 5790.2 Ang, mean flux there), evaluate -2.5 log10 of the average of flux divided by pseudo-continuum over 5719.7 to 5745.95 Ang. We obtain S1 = -0.10 mag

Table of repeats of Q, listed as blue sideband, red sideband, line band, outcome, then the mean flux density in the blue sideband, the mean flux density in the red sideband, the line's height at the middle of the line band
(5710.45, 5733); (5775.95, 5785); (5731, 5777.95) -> -2.0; 19.4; 17.4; 18.3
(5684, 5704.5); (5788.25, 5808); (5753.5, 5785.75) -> -1.3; 17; 18.2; 17.9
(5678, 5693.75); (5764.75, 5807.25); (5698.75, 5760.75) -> -4.3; 17.3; 18.1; 17.6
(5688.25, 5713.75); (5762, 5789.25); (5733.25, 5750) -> -1.0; 17.2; 18.1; 17.7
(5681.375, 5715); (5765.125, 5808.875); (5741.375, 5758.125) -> -1.1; 17.3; 18.1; 17.8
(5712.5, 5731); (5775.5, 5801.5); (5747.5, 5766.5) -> -0.8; 19.4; 17.7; 18.5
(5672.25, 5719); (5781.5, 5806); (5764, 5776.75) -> -0.7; 17.6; 17.8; 17.8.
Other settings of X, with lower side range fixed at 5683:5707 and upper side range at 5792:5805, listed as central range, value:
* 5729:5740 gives -1.3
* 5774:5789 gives 0.6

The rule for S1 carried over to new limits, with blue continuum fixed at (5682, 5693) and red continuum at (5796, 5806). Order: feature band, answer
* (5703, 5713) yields -0.02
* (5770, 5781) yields -0.01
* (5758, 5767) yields -0.07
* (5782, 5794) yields 0.05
